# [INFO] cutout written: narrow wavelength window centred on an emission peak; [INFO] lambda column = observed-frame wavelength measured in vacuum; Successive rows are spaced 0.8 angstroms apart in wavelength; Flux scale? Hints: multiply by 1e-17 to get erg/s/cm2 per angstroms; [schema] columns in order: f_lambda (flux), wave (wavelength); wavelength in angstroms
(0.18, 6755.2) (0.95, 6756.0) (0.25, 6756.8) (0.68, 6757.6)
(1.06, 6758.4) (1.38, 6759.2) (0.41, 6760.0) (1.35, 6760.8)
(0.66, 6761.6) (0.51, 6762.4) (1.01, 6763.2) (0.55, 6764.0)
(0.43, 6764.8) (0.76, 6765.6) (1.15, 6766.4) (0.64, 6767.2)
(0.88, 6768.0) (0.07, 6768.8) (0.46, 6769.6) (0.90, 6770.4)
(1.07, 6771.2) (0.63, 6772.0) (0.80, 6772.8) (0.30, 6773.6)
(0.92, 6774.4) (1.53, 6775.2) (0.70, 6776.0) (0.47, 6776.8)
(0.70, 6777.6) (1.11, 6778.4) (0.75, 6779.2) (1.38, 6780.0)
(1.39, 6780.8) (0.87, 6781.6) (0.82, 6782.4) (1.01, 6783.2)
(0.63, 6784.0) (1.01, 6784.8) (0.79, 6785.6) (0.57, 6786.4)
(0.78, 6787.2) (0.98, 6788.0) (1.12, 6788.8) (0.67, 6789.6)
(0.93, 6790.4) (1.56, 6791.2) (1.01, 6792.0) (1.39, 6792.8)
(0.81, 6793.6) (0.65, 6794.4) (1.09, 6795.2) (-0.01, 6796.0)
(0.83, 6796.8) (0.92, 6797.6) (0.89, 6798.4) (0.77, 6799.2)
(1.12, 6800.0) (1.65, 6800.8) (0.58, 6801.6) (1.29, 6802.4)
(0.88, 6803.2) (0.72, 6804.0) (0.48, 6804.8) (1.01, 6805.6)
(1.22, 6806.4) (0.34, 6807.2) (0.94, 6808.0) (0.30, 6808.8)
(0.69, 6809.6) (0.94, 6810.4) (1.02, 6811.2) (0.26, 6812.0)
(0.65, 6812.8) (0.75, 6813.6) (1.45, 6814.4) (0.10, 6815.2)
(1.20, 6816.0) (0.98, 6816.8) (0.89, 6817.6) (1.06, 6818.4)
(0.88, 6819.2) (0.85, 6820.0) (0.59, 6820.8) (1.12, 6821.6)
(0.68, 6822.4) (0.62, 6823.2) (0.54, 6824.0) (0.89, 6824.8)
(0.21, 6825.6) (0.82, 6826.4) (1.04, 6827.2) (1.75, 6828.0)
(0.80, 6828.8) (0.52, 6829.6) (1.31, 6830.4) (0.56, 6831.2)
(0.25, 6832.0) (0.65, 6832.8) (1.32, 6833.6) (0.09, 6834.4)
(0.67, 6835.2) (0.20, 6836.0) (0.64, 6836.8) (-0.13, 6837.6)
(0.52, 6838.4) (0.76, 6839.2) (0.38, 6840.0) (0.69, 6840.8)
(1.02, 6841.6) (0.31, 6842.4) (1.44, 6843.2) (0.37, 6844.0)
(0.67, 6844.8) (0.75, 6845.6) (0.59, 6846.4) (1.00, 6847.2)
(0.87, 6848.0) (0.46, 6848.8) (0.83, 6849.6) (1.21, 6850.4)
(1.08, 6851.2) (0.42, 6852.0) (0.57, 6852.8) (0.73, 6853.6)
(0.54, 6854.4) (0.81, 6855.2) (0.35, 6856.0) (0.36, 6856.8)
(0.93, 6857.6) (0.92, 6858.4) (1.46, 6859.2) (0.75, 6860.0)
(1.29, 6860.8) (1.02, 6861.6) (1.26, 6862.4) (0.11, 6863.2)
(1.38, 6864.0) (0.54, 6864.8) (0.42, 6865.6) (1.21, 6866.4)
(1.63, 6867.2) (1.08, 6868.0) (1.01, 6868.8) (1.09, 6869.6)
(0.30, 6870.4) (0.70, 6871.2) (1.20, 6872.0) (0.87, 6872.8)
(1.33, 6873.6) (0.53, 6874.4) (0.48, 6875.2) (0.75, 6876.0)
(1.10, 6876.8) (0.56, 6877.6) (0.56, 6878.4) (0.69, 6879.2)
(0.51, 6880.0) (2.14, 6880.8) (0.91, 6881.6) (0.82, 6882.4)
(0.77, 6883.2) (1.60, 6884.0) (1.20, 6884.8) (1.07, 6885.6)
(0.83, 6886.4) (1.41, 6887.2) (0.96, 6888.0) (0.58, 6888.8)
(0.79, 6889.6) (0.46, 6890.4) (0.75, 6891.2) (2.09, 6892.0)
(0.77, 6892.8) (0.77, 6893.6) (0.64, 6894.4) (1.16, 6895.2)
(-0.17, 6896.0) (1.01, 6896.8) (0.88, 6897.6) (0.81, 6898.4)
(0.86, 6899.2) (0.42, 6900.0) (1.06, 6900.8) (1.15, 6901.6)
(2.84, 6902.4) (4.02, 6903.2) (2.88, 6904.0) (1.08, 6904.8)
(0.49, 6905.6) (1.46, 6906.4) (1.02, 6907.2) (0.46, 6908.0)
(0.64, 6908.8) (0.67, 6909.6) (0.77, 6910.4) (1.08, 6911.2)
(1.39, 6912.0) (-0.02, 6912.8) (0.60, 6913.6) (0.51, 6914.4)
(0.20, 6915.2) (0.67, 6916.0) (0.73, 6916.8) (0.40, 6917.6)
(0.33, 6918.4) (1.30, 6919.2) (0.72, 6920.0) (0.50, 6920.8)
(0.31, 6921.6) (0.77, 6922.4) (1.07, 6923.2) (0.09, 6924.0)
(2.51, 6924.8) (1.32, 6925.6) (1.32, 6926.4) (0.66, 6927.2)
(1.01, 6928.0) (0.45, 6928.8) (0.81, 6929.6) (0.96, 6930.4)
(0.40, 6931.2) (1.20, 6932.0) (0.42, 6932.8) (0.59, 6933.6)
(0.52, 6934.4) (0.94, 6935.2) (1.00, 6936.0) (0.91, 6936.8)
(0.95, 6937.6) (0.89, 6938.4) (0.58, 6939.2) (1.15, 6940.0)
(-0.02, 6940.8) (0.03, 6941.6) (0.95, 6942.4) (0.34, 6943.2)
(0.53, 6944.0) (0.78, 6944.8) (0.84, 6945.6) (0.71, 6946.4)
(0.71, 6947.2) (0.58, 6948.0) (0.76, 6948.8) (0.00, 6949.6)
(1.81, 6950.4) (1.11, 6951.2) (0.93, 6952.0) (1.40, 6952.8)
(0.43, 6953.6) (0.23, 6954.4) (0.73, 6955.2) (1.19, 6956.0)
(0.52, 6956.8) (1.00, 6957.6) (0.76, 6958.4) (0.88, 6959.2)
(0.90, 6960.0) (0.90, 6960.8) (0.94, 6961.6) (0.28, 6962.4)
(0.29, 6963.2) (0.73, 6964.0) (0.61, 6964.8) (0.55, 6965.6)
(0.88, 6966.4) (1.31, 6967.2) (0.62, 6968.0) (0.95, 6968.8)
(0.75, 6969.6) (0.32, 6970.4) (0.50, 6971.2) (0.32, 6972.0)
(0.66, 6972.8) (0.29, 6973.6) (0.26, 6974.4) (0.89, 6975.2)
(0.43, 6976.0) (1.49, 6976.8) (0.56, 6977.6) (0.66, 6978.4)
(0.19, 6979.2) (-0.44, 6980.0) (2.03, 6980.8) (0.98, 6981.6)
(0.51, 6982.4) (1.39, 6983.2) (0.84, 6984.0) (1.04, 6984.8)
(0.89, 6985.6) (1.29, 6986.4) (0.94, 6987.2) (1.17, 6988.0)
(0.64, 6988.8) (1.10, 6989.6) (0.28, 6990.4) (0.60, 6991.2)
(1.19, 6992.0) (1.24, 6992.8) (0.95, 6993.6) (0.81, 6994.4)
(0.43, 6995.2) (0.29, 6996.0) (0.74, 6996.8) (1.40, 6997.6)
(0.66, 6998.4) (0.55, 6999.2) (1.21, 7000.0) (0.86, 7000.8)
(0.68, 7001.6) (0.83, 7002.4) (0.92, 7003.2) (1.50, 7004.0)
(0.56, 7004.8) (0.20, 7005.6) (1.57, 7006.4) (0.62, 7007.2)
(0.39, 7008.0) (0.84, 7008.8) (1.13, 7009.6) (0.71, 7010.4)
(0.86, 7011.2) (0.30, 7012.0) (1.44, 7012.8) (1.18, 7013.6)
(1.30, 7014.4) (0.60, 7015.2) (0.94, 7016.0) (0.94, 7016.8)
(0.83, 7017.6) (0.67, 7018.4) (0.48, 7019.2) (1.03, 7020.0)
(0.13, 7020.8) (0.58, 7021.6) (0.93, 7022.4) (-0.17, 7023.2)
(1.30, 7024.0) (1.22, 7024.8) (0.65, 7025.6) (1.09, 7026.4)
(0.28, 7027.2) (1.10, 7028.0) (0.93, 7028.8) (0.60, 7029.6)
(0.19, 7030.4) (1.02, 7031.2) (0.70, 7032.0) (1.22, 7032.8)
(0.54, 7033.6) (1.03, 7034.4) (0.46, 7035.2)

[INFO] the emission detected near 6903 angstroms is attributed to H-alpha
